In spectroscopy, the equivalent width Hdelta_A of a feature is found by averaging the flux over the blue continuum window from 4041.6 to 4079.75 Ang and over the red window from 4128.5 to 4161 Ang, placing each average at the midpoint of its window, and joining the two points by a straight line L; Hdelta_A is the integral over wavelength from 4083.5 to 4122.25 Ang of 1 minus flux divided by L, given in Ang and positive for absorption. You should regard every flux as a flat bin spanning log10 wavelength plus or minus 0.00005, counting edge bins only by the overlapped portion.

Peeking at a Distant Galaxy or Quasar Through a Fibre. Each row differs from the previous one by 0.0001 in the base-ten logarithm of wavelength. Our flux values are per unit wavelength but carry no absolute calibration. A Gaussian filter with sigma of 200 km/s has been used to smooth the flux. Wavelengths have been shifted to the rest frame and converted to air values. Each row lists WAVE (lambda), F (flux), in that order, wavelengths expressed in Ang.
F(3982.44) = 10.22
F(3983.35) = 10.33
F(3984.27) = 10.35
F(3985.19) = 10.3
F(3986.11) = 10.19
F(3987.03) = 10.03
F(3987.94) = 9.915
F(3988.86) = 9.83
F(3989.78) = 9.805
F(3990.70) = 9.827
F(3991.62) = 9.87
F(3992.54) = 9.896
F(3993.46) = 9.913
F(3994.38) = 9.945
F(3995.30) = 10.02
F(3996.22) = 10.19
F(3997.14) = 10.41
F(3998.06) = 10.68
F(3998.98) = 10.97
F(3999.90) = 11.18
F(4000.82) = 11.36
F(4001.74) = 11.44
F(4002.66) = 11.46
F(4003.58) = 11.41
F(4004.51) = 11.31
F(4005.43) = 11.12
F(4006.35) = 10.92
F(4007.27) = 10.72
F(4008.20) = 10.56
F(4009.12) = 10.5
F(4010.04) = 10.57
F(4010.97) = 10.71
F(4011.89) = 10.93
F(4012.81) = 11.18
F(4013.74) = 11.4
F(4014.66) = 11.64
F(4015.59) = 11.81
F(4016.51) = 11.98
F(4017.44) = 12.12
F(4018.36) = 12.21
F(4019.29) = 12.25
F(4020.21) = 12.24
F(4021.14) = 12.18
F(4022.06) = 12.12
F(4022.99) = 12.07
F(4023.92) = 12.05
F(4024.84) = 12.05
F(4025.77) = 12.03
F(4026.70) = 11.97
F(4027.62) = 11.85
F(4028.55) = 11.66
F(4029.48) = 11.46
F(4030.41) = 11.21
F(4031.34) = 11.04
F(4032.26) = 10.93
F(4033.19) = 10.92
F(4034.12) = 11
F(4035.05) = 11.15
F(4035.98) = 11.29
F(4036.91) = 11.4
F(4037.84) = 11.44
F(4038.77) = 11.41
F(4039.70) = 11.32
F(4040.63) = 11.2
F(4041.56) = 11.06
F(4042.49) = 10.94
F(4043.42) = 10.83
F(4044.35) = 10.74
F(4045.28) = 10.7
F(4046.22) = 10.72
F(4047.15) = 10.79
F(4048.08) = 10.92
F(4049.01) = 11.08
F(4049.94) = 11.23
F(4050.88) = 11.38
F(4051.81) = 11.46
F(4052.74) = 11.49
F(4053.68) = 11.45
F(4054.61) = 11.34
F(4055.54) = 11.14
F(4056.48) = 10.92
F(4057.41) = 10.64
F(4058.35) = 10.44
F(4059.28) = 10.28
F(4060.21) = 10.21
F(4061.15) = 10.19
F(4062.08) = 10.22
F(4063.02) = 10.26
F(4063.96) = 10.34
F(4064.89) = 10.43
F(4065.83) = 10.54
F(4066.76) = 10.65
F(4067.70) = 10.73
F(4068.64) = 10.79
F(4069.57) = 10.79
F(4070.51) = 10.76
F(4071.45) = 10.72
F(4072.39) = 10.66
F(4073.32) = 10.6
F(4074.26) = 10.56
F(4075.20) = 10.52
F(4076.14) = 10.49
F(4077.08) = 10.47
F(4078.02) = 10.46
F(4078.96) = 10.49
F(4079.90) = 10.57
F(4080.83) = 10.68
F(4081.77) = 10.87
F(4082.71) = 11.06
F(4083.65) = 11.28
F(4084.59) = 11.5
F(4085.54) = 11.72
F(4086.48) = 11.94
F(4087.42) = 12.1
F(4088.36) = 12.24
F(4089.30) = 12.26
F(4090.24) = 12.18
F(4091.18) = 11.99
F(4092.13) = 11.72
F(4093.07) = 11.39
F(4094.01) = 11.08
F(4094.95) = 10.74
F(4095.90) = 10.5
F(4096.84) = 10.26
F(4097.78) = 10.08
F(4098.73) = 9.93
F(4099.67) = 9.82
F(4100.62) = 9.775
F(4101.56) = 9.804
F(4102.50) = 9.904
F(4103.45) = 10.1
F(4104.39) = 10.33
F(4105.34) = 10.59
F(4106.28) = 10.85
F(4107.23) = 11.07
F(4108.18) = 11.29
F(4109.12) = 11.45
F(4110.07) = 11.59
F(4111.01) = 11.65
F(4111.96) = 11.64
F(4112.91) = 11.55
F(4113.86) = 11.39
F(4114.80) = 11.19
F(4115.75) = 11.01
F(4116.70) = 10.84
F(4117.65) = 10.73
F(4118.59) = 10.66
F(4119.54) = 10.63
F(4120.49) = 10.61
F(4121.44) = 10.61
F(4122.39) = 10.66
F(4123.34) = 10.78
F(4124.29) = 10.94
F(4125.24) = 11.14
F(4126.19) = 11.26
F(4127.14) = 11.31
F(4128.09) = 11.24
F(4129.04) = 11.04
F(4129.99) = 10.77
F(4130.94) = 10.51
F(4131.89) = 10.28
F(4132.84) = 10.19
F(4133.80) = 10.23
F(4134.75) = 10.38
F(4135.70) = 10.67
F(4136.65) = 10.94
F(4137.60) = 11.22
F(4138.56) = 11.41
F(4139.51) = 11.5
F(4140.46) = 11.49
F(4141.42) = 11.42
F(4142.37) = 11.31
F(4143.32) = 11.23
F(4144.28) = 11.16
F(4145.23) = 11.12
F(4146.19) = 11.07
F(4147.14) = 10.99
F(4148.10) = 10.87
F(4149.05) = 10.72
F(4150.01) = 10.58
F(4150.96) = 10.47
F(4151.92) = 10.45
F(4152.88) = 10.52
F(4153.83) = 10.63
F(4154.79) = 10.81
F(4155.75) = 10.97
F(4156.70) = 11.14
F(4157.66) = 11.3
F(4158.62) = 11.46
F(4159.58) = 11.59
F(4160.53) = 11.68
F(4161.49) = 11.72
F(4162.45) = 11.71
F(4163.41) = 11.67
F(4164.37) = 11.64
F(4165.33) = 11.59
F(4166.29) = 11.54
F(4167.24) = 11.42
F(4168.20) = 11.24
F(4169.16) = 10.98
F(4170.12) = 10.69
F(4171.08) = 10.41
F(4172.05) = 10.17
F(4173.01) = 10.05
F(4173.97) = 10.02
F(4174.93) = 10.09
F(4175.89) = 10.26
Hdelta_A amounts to -0.6 Ang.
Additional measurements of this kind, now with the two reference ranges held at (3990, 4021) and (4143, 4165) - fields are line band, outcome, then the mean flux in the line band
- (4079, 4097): -0.5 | 11.4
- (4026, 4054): -0.5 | 11.2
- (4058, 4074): 0.8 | 10.5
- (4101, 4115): 0.2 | 11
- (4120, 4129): 0.1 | 10.9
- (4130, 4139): 0.4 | 10.6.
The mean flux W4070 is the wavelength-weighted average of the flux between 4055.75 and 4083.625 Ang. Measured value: 10.6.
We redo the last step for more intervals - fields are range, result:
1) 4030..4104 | 10.9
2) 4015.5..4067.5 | 11.2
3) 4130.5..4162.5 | 11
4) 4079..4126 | 11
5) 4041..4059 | 11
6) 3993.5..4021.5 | 11.2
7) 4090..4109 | 10.7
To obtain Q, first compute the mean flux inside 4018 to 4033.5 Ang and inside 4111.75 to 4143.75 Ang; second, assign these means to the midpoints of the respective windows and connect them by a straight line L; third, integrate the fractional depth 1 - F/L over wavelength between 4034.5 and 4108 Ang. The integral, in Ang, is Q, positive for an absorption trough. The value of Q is 3.5 Ang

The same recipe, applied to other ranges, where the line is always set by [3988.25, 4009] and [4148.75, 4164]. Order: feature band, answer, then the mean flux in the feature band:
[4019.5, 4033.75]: -1.41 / 11.7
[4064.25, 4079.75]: 0.31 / 10.6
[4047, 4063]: -0.17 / 10.9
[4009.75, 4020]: -0.90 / 11.6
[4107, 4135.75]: 0.08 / 10.9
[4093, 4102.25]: 0.53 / 10.3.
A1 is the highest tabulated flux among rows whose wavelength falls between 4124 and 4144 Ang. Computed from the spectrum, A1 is 11.5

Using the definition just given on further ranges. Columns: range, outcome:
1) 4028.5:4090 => 12.26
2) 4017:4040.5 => 12.25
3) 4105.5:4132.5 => 11.65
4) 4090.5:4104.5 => 11.99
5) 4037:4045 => 11.44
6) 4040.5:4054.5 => 11.49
